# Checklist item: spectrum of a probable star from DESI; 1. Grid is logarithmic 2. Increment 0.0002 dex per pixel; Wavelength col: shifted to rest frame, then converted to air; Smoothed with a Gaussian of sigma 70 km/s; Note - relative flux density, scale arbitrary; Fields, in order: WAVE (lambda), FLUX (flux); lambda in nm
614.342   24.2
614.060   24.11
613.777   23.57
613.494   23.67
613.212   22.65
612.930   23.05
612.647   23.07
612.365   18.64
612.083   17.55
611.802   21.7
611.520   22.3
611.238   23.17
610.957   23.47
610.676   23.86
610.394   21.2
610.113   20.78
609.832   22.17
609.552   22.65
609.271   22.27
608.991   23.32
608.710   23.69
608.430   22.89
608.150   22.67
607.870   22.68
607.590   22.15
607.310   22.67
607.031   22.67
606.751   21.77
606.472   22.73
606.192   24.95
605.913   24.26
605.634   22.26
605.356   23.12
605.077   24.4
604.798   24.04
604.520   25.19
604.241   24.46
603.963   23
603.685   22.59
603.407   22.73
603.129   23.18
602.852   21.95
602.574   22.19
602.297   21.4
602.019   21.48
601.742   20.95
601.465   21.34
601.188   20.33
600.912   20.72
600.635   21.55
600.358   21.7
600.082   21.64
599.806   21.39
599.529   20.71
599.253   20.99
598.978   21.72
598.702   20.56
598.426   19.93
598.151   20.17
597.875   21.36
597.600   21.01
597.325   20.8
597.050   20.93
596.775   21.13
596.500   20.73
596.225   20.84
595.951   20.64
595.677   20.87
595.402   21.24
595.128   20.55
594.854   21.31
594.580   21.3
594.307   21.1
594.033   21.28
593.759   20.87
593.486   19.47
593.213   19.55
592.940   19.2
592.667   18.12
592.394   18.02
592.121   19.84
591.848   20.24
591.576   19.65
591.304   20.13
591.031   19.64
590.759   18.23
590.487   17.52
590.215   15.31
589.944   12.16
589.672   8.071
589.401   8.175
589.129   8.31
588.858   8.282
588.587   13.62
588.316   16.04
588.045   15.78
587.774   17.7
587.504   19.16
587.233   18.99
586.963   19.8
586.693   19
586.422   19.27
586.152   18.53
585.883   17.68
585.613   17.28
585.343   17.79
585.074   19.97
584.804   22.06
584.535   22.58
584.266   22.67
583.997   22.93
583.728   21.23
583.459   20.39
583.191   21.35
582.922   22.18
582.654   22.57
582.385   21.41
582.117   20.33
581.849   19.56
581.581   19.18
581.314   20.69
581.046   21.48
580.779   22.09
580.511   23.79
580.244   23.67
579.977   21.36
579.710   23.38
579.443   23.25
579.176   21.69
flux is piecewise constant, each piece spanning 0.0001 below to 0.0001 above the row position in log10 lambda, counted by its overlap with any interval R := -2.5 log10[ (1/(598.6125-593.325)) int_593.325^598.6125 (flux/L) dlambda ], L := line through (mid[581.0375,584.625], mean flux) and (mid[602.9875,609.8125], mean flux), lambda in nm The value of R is 0.08 mag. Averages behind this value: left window 21.3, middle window 20.8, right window 23.2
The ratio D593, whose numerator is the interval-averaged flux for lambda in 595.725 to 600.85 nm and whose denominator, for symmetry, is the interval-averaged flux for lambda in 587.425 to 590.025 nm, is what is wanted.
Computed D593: 1.67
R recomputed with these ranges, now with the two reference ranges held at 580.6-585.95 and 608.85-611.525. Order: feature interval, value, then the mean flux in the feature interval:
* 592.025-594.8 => 0.08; 19.9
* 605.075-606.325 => -0.07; 23.7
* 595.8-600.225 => 0.04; 20.9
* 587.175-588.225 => 0.19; 17.7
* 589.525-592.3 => 0.24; 17.1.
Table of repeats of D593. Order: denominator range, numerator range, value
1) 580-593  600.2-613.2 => 1.21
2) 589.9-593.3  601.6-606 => 1.24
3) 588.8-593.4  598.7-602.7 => 1.32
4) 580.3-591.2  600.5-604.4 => 1.20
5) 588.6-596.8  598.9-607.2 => 1.25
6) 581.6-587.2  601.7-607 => 1.13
